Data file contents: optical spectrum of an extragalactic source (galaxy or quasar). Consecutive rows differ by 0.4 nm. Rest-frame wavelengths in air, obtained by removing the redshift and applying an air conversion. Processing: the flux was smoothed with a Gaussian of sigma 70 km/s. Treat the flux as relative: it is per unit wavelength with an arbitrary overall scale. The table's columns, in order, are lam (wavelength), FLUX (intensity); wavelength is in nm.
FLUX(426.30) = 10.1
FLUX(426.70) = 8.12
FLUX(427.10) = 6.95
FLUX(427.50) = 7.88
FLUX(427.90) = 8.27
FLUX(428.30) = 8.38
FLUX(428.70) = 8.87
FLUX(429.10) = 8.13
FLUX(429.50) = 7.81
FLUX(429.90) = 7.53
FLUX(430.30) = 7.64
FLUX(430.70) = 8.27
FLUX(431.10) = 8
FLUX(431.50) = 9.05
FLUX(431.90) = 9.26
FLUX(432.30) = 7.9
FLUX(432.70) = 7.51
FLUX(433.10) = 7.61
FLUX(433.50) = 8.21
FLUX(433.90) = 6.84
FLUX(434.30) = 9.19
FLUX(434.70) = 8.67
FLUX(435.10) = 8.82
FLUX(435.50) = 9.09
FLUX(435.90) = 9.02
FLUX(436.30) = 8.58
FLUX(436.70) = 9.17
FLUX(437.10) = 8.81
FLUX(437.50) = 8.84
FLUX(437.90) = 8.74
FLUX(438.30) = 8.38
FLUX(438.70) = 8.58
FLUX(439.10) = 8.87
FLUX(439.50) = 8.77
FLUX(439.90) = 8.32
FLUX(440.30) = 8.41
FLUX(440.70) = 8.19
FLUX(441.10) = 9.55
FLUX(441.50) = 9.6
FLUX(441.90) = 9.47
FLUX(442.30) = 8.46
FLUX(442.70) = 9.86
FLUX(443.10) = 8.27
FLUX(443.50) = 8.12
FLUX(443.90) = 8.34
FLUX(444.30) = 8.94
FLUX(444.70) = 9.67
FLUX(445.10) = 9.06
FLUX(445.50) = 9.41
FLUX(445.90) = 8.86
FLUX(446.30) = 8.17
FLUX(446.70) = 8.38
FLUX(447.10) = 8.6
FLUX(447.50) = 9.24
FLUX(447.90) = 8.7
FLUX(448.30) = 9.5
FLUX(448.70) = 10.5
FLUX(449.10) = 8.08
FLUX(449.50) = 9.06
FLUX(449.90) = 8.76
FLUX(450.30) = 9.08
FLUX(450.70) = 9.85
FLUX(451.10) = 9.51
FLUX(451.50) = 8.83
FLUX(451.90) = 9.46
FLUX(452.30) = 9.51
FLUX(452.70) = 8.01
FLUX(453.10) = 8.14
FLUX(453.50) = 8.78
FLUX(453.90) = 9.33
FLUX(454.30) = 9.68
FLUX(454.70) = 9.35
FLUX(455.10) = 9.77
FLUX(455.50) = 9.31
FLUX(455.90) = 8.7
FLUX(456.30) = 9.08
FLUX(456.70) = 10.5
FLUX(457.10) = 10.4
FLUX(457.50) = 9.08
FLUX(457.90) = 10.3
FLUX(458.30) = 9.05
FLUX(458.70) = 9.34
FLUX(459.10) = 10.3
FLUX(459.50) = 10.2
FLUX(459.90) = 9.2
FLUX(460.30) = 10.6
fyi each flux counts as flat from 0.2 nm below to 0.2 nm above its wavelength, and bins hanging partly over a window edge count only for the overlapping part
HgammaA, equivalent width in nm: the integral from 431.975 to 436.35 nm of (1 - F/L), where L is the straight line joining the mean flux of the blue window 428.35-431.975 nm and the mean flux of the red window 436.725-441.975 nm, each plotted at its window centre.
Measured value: 0.09 nm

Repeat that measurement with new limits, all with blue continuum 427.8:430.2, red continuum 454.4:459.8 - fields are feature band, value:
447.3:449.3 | -0.01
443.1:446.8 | 0.10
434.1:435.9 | -0.10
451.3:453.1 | 0.10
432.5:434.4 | 0.13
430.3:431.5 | 0.01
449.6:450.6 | 0.03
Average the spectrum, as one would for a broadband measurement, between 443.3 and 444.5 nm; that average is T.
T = 8.47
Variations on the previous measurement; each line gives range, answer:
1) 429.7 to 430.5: 7.58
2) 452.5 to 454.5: 8.79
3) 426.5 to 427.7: 7.65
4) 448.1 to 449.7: 9.29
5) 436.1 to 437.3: 8.85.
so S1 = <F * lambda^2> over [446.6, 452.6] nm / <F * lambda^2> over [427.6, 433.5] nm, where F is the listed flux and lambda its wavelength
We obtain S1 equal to 1.22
